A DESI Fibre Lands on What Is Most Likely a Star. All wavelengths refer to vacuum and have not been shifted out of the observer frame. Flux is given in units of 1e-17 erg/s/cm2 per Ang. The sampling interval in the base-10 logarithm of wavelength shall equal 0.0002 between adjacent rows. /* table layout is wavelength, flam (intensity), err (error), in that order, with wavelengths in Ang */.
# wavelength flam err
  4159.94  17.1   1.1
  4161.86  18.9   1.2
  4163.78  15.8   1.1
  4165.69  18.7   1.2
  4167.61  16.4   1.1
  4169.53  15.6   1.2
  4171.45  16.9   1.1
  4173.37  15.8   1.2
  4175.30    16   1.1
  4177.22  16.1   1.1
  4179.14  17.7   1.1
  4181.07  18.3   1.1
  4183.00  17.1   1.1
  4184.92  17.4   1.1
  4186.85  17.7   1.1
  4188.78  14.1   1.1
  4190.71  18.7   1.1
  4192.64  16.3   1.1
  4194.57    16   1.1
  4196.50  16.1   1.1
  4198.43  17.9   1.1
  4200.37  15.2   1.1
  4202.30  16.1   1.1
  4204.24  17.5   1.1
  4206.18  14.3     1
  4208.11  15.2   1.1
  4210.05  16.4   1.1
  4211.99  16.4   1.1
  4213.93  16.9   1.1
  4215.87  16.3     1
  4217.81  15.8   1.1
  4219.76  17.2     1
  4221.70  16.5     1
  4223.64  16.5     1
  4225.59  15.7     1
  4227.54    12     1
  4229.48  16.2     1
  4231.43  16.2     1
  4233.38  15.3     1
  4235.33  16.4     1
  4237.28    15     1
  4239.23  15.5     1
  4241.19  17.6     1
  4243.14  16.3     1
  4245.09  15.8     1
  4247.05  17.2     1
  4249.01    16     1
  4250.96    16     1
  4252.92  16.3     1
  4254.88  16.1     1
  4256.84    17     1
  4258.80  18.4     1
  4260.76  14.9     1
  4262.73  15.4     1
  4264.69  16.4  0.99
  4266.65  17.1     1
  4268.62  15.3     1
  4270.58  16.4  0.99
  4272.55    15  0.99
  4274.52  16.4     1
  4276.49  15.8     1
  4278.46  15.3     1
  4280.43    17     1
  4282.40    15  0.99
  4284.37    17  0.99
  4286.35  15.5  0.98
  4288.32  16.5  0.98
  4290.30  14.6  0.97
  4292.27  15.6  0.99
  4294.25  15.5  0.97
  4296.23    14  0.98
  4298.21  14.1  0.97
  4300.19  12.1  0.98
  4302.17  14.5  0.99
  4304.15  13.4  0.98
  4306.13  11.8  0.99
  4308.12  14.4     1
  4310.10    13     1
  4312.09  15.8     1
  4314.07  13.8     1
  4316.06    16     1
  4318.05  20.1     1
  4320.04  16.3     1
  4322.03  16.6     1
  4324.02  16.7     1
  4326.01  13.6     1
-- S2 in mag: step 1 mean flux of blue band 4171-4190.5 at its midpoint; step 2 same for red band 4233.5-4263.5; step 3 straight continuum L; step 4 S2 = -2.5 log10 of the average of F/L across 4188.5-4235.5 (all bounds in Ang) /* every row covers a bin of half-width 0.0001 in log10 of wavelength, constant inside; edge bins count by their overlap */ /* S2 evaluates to 0.03 mag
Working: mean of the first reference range 16.8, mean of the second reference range 16.2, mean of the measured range 16.1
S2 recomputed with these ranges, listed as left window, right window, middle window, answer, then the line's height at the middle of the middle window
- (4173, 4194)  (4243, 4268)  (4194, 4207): 0.04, 16.7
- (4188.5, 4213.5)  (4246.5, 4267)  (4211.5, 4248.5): 0.02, 16.3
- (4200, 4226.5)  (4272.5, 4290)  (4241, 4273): -0.02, 16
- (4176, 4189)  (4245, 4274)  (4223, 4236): 0.08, 16.6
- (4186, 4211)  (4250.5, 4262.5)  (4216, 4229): 0.04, 16.3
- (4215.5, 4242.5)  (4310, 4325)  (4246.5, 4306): 0.03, 16.1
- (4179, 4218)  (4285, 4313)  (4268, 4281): -0.07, 14.9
